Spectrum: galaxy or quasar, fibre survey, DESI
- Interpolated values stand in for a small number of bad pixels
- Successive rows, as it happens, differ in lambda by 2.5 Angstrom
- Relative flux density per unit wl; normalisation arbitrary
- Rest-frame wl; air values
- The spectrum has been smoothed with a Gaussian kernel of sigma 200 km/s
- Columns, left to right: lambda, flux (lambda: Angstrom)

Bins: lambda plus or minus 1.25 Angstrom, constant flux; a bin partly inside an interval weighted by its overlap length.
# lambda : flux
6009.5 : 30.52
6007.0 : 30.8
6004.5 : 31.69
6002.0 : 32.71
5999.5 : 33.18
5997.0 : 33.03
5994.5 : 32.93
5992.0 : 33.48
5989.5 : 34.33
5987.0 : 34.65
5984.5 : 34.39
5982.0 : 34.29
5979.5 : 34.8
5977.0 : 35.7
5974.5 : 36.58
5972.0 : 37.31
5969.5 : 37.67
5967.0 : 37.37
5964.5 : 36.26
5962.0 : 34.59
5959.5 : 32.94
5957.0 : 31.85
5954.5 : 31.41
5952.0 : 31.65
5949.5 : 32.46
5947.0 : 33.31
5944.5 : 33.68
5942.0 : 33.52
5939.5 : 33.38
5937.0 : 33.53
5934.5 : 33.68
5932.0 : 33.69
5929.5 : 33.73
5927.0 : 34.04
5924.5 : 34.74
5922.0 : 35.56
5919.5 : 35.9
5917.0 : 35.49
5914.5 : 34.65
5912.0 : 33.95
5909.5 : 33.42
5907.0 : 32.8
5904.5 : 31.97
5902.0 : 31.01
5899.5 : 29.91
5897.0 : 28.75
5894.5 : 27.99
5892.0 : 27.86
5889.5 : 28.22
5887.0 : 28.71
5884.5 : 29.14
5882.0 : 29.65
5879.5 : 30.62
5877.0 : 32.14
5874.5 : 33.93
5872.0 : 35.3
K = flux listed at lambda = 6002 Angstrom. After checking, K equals 32.71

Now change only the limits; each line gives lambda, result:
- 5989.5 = 34.33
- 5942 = 33.52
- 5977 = 35.7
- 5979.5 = 34.8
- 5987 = 34.65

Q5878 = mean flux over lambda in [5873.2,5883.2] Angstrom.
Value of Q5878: 31.6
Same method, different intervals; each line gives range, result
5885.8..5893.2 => 28.3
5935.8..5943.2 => 33.5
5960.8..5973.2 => 36.6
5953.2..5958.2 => 31.6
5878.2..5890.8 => 29.3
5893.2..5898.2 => 28.4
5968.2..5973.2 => 37.5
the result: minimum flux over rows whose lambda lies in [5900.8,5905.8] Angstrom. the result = 31.01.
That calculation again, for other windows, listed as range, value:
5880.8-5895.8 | 27.86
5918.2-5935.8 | 33.68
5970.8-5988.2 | 34.29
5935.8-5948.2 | 33.31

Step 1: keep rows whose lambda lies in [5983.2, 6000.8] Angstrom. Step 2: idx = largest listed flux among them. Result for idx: 34.65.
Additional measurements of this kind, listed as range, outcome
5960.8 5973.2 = 37.67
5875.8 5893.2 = 32.14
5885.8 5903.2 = 31.01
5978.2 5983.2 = 34.8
